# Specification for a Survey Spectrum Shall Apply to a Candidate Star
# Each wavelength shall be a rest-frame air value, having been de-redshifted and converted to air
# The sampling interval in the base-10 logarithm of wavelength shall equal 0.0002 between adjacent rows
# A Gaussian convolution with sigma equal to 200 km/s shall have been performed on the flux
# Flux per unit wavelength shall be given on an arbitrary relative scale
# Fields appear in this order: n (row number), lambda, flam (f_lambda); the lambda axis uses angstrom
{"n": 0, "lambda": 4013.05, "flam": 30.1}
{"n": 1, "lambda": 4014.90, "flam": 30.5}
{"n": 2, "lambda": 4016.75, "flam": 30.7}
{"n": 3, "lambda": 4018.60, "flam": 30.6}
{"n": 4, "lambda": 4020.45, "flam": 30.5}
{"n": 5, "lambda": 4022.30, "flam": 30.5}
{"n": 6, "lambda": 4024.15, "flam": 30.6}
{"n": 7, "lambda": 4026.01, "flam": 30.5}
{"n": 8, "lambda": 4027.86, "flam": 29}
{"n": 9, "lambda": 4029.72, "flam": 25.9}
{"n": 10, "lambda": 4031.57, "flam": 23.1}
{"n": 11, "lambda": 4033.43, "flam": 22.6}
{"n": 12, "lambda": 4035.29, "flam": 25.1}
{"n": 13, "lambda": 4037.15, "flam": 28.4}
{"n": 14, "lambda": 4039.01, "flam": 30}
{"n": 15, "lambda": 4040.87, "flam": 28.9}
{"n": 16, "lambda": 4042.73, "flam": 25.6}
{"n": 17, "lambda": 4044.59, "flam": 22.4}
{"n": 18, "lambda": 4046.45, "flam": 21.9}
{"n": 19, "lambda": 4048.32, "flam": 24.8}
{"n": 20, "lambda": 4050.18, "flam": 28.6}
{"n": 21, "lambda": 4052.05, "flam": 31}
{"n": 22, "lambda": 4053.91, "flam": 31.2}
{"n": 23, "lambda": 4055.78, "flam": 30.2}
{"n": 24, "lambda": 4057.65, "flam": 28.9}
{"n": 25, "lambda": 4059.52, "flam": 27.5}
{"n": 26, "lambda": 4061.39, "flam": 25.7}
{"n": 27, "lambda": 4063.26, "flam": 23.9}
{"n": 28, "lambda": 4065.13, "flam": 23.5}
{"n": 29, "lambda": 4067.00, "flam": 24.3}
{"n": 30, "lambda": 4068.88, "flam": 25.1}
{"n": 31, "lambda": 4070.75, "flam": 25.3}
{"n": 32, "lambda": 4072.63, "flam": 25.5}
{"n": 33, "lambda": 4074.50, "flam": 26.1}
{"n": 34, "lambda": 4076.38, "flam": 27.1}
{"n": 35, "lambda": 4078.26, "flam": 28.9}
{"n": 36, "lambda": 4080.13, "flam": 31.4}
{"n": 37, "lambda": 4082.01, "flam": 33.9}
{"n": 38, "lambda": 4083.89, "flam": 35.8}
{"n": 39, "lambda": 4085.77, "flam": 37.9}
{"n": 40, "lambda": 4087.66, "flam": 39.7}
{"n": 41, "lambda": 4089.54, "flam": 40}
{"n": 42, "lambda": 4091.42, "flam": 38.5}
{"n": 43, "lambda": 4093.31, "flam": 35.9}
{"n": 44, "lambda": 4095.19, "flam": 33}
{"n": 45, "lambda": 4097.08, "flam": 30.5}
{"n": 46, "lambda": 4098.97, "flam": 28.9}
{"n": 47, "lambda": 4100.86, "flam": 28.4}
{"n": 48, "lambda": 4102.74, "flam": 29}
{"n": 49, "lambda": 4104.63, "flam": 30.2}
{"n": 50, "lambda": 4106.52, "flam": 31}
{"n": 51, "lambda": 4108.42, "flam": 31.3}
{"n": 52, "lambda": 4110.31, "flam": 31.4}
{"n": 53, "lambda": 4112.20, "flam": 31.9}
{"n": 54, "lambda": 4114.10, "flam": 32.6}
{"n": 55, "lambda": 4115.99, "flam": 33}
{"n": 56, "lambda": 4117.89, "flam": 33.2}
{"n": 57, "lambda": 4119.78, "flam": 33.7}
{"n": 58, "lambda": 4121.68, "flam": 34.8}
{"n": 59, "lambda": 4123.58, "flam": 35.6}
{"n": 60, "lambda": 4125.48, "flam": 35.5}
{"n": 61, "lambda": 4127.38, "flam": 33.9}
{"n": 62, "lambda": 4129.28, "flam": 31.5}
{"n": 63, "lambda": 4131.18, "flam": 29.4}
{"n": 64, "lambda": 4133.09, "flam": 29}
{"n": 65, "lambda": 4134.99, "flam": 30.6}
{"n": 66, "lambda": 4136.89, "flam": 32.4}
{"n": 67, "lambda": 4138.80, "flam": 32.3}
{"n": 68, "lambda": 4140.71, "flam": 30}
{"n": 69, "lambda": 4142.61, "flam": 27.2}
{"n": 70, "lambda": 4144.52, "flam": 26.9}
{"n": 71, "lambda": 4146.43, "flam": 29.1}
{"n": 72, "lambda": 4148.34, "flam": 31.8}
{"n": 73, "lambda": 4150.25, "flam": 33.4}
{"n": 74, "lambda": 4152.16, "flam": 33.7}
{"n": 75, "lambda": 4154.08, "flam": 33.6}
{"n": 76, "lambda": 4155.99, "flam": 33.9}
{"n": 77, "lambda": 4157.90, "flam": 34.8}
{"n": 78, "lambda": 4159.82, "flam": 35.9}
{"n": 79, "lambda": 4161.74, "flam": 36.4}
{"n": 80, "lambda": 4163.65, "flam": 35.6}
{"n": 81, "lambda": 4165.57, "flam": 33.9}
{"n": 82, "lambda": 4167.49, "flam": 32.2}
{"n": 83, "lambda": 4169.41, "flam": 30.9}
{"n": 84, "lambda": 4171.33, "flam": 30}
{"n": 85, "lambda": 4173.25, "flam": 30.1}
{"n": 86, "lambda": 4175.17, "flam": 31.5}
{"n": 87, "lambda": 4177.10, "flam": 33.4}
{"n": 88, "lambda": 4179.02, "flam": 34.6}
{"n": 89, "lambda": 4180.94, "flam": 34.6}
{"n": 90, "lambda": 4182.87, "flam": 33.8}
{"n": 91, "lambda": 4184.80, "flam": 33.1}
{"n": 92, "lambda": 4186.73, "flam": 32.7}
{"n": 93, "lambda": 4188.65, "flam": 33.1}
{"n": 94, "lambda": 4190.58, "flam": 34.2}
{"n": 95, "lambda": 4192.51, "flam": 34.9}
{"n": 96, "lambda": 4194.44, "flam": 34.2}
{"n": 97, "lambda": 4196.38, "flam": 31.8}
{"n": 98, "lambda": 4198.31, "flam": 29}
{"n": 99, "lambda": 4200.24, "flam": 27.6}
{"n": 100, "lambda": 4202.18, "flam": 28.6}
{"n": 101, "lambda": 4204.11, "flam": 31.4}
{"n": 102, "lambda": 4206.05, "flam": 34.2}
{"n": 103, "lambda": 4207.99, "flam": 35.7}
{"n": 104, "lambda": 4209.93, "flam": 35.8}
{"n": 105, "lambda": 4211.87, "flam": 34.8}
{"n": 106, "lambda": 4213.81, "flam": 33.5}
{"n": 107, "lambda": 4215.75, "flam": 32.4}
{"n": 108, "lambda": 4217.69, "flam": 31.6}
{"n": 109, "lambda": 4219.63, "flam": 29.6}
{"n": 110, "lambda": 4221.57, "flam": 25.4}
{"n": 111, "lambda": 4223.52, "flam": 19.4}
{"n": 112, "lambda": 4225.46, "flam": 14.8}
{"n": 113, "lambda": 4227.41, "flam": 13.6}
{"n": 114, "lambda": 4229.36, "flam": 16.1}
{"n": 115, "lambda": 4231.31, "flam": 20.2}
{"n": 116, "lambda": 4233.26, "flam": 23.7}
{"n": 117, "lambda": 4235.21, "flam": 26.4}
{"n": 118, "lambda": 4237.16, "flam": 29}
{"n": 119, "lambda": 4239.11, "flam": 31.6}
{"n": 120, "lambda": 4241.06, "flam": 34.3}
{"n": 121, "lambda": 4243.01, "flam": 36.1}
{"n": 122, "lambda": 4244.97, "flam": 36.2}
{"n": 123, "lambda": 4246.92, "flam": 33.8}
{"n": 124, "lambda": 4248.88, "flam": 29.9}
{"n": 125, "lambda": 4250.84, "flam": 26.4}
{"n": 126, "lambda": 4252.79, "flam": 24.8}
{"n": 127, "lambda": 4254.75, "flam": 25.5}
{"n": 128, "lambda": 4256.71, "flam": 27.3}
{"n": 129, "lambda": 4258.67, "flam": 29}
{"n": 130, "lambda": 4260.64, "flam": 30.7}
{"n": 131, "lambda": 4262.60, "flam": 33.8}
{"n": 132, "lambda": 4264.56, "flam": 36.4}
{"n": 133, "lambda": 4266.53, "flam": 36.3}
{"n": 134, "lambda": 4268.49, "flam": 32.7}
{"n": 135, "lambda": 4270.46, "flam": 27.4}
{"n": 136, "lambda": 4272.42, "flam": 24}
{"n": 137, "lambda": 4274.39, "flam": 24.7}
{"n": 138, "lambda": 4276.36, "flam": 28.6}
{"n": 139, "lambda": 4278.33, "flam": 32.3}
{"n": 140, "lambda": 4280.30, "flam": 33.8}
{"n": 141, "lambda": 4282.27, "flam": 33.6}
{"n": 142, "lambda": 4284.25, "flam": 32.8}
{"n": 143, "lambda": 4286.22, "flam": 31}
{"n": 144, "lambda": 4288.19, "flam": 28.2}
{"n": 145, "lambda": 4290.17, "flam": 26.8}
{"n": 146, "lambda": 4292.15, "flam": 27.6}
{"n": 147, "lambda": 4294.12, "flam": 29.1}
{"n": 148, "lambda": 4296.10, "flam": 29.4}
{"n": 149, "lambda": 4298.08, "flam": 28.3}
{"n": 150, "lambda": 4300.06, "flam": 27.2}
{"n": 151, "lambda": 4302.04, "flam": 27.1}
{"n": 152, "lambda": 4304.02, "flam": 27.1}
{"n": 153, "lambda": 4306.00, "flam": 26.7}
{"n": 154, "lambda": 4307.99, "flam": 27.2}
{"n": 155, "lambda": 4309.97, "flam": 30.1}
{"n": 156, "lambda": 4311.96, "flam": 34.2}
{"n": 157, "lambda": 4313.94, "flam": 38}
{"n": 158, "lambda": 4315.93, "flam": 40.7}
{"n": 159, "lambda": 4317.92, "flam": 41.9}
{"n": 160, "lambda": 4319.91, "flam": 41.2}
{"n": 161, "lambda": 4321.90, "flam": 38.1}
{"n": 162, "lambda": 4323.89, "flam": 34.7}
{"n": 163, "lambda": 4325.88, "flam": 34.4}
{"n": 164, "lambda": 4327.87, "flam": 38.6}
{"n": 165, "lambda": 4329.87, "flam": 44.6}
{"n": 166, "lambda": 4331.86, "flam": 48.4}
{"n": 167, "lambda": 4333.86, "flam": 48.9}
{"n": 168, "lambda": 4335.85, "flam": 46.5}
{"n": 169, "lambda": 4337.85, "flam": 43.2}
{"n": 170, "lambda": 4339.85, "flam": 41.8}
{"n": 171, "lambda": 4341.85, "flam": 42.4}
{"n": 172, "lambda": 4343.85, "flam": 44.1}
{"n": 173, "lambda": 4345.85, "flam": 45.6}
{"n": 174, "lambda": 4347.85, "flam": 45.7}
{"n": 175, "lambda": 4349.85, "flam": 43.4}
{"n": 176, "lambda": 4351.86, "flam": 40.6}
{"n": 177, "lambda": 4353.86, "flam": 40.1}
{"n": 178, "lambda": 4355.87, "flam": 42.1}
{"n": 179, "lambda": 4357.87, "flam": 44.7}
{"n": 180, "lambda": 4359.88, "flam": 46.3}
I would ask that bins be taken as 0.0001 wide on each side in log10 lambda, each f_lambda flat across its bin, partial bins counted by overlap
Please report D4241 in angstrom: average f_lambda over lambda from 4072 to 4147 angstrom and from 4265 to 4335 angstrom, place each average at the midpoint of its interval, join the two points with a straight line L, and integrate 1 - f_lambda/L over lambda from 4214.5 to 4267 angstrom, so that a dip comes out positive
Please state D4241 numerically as 7.78 angstrom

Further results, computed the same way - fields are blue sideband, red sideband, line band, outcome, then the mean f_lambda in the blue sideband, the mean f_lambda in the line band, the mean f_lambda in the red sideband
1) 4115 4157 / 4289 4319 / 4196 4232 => 4.4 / 32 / 27.6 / 30.8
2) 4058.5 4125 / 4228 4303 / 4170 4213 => -3.9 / 31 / 32.7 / 29.2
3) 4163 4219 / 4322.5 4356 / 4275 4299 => 5.6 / 32.7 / 30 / 42.6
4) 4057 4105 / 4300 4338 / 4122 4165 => -0.6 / 30.2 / 32.4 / 37.1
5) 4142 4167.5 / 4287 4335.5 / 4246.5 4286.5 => 4.4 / 32.8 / 30.2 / 34.3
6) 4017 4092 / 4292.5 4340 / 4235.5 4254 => 1.6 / 28.7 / 31.1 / 35.9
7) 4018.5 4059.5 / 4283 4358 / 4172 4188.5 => -0.3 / 27.7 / 32.9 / 36.8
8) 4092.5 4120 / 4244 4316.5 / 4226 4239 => 3.7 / 31.5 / 21.9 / 30.2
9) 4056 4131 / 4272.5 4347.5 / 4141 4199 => -0.2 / 31.1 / 32.7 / 35.1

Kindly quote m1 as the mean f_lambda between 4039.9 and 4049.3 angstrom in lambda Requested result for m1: 24.8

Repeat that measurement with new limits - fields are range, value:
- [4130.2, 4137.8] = 30.4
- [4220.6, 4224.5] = 22.4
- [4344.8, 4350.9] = 44.9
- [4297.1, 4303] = 27.5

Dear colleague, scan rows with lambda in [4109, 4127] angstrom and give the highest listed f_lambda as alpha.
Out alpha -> 35.6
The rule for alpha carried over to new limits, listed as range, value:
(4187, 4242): 35.8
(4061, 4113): 40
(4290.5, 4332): 48.4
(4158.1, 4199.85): 36.4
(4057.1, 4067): 28.9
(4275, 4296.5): 33.8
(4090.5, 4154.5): 38.5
